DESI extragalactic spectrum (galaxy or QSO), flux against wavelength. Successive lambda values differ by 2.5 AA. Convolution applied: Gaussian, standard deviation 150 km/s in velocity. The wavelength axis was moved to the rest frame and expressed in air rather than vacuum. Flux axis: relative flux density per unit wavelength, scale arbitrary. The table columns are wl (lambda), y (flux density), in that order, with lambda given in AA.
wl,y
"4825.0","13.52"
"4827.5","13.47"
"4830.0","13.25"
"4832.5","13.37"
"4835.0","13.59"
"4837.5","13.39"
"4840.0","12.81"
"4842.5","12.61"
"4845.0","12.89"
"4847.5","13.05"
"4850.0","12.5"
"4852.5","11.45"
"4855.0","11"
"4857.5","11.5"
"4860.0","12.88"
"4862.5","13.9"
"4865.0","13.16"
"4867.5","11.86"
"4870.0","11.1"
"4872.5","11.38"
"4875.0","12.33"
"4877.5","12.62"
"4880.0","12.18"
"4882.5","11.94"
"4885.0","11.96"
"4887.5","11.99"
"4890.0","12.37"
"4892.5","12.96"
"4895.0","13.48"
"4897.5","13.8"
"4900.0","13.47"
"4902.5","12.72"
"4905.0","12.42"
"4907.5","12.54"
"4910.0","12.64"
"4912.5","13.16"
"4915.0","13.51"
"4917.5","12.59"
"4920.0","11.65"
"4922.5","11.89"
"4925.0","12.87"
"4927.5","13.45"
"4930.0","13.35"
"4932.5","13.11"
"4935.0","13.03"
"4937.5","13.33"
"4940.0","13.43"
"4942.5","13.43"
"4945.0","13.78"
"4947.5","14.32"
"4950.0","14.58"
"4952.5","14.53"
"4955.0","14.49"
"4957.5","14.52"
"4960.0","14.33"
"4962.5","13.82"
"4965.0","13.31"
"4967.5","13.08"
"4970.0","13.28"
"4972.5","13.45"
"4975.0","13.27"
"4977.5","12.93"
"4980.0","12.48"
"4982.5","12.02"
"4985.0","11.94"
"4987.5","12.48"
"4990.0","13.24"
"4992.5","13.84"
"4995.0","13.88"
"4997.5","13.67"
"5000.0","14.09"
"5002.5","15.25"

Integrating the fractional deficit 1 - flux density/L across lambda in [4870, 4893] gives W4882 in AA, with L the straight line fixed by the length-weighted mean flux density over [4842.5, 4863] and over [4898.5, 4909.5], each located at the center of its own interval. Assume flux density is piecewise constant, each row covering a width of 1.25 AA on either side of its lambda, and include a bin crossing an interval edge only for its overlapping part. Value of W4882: 0.91 AA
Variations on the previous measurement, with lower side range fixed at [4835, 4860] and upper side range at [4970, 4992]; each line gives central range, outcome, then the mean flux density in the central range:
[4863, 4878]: 0.4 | 12.1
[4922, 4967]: -3.4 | 13.7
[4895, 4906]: -0.5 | 13.2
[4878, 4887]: 0.3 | 12.1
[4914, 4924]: 0.2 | 12.4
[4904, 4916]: -0.2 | 12.8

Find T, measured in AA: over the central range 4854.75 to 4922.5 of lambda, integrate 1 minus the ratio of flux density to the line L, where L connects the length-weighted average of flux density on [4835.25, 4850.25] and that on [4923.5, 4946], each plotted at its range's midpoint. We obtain 3.2 AA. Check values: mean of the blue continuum 12.9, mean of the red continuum 13.3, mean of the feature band 12.5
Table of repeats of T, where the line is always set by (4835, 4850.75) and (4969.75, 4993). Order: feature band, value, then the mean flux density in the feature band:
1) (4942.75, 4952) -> -0.93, 14.2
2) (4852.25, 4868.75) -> 0.81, 12.3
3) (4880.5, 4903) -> 0.32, 12.7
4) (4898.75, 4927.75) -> 0.40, 12.7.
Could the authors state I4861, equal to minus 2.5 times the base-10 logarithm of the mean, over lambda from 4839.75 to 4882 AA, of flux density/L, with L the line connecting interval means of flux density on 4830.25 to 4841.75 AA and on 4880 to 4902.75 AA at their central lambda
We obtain 0.06 mag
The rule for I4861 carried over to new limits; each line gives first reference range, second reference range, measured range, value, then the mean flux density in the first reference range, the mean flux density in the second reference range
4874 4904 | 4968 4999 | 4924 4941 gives -0.03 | 12.7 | 13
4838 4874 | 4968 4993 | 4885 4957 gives -0.05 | 12.3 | 12.9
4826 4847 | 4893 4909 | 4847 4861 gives 0.10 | 13.2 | 13.1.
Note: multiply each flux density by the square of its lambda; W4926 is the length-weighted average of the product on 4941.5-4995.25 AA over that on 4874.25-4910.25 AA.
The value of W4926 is 1.10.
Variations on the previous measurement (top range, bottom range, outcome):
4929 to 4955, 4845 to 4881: 1.16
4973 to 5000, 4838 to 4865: 1.10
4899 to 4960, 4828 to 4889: 1.10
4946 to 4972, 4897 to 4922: 1.12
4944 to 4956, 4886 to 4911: 1.14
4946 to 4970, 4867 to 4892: 1.21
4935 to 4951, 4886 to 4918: 1.08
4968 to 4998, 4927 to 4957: 0.96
